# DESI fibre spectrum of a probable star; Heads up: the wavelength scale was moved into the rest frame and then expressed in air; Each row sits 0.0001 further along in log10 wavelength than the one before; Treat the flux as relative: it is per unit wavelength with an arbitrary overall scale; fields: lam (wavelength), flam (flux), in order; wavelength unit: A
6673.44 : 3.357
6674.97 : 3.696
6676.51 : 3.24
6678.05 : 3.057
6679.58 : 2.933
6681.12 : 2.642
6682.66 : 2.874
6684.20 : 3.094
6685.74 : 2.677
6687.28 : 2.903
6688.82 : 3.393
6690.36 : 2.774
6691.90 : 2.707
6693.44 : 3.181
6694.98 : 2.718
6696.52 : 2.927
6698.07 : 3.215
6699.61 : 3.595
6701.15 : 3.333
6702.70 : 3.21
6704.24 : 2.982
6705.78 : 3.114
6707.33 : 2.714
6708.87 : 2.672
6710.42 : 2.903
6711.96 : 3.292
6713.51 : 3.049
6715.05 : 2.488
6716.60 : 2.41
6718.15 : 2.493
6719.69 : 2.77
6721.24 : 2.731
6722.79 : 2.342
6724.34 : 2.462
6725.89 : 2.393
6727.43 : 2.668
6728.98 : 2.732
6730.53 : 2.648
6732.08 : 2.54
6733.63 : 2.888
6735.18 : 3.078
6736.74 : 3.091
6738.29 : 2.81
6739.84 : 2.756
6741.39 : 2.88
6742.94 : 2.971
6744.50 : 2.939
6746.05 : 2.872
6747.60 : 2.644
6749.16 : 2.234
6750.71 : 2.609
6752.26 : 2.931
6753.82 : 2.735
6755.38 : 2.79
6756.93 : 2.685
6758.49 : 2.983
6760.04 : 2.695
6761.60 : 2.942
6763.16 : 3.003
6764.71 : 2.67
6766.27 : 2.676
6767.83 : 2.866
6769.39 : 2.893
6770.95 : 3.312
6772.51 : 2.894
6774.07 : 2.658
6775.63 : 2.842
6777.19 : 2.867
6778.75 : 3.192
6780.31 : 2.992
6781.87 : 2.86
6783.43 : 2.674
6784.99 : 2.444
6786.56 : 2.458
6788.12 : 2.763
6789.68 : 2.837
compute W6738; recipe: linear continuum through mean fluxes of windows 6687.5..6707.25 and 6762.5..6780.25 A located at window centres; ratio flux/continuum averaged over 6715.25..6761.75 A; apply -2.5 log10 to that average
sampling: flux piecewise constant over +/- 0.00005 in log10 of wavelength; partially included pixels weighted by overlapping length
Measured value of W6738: 0.10 mag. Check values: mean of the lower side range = 3.08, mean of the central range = 2.72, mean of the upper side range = 2.9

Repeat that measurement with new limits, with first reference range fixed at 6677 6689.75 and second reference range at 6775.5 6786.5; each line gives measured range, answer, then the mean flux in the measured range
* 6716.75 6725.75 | 0.14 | 2.54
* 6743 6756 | 0.05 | 2.73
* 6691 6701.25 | -0.05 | 3.08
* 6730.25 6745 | 0.00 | 2.86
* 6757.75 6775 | -0.01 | 2.87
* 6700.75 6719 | 0.01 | 2.88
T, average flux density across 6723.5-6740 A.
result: 2.73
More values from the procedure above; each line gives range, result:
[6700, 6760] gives 2.79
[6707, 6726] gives 2.68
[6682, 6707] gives 3.04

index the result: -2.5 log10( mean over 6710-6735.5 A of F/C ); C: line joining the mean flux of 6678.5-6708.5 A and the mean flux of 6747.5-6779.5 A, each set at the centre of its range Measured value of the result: 0.09 mag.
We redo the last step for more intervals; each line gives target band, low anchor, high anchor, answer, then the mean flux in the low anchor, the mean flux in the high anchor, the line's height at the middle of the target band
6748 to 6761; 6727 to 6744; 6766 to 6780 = 0.06 mag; 2.83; 2.92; 2.88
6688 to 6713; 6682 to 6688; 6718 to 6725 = -0.11 mag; 2.89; 2.57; 2.75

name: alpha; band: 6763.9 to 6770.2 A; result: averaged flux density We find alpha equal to 2.78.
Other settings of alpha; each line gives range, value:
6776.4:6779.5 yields 3.03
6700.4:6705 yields 3.17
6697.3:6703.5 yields 3.34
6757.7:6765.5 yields 2.86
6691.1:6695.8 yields 2.87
